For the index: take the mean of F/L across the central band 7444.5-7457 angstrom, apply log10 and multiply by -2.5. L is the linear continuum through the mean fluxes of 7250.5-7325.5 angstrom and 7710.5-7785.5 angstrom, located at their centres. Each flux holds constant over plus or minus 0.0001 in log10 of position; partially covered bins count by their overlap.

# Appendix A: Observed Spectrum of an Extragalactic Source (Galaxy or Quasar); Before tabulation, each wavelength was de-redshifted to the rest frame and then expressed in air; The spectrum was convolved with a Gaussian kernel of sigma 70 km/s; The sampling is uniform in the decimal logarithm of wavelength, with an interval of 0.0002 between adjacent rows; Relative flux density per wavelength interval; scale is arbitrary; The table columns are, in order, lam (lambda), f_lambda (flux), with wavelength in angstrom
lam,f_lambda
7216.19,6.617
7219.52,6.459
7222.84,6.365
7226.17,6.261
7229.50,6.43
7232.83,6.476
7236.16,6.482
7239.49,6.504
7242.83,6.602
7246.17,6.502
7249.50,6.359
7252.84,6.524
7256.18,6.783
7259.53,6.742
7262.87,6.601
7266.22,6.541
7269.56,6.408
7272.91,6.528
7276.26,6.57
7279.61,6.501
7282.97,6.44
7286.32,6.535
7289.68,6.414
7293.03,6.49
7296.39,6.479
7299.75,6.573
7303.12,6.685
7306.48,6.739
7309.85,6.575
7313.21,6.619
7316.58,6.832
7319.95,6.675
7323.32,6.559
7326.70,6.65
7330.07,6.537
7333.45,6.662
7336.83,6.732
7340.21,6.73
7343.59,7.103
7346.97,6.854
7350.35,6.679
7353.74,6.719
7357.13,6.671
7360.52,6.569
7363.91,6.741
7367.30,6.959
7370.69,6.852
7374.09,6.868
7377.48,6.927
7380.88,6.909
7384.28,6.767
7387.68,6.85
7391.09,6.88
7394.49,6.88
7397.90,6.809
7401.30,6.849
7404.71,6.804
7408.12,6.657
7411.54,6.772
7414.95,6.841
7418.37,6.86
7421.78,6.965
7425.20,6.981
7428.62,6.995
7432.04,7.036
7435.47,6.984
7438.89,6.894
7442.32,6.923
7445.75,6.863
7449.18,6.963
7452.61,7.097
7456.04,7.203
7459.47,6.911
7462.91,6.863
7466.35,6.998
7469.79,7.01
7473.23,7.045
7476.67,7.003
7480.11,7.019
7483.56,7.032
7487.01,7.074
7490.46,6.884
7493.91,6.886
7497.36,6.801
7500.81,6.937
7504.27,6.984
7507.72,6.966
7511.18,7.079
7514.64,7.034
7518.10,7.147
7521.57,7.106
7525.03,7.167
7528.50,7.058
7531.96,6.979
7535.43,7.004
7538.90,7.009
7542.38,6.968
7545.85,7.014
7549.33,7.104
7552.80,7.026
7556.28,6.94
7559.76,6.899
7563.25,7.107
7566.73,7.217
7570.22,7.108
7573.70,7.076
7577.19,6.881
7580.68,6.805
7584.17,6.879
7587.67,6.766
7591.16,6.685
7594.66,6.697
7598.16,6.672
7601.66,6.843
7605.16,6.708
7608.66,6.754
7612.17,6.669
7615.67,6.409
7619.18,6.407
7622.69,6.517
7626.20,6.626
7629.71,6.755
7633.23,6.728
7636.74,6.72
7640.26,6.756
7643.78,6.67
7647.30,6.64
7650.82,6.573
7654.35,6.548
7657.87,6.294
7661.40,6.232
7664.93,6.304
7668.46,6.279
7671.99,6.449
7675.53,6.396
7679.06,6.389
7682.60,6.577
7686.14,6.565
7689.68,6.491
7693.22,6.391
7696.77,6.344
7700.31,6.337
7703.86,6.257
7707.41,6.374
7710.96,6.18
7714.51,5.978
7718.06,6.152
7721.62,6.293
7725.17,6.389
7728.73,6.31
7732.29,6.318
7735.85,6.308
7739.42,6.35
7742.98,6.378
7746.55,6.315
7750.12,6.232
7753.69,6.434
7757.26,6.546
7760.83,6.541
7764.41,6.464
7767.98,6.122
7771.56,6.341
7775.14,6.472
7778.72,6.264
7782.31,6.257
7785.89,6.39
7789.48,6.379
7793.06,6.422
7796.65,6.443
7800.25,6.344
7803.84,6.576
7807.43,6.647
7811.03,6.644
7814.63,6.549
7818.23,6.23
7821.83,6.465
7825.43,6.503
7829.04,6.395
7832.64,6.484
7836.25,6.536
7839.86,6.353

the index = -0.09 mag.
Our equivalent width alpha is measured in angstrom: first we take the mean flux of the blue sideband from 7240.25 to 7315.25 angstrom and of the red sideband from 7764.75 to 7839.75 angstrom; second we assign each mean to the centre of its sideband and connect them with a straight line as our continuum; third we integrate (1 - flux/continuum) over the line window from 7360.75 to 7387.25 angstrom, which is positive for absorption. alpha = -1.3 angstrom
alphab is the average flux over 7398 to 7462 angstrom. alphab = 6.92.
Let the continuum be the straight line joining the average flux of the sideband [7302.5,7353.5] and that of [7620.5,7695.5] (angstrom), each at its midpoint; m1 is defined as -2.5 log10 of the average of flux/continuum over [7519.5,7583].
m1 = -0.071 mag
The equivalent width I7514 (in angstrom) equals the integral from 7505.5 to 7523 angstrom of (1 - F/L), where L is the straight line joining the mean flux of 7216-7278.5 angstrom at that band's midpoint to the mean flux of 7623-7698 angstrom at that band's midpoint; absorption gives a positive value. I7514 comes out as -1.48 angstrom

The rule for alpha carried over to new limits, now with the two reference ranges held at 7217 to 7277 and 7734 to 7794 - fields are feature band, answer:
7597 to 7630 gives -1.2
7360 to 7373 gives -0.7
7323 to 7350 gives -1.0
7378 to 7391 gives -0.8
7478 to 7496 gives -1.5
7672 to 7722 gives 0.3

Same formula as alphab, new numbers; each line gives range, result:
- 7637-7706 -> 6.45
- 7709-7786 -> 6.32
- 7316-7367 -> 6.72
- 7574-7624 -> 6.7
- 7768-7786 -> 6.32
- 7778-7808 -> 6.41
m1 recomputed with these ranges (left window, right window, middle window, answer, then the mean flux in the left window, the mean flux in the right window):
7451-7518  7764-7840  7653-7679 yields 0.05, 6.99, 6.42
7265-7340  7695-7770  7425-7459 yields -0.08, 6.58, 6.32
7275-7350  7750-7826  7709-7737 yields 0.04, 6.64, 6.42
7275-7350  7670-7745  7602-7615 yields -0.05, 6.64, 6.34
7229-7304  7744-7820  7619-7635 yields -0.03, 6.53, 6.41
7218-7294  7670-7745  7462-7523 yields -0.09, 6.5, 6.34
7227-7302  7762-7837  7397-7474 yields -0.07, 6.52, 6.42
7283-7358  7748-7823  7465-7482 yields -0.07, 6.66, 6.42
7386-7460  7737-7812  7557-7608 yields -0.03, 6.91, 6.4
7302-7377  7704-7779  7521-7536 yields -0.08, 6.73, 6.32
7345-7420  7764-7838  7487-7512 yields -0.04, 6.81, 6.42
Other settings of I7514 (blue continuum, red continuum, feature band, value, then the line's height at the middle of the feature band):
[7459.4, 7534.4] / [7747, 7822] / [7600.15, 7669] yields 1.49 angstrom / 6.72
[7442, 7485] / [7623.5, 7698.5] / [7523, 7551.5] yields -0.93 angstrom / 6.82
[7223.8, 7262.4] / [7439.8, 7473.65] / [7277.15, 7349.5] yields 0.34 angstrom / 6.67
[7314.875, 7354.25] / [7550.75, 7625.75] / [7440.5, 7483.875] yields -1.44 angstrom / 6.77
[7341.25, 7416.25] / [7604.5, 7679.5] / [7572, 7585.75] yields -0.64 angstrom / 6.6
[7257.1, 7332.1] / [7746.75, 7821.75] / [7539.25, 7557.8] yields -1.48 angstrom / 6.49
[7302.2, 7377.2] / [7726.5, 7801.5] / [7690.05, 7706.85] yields 0.19 angstrom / 6.42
